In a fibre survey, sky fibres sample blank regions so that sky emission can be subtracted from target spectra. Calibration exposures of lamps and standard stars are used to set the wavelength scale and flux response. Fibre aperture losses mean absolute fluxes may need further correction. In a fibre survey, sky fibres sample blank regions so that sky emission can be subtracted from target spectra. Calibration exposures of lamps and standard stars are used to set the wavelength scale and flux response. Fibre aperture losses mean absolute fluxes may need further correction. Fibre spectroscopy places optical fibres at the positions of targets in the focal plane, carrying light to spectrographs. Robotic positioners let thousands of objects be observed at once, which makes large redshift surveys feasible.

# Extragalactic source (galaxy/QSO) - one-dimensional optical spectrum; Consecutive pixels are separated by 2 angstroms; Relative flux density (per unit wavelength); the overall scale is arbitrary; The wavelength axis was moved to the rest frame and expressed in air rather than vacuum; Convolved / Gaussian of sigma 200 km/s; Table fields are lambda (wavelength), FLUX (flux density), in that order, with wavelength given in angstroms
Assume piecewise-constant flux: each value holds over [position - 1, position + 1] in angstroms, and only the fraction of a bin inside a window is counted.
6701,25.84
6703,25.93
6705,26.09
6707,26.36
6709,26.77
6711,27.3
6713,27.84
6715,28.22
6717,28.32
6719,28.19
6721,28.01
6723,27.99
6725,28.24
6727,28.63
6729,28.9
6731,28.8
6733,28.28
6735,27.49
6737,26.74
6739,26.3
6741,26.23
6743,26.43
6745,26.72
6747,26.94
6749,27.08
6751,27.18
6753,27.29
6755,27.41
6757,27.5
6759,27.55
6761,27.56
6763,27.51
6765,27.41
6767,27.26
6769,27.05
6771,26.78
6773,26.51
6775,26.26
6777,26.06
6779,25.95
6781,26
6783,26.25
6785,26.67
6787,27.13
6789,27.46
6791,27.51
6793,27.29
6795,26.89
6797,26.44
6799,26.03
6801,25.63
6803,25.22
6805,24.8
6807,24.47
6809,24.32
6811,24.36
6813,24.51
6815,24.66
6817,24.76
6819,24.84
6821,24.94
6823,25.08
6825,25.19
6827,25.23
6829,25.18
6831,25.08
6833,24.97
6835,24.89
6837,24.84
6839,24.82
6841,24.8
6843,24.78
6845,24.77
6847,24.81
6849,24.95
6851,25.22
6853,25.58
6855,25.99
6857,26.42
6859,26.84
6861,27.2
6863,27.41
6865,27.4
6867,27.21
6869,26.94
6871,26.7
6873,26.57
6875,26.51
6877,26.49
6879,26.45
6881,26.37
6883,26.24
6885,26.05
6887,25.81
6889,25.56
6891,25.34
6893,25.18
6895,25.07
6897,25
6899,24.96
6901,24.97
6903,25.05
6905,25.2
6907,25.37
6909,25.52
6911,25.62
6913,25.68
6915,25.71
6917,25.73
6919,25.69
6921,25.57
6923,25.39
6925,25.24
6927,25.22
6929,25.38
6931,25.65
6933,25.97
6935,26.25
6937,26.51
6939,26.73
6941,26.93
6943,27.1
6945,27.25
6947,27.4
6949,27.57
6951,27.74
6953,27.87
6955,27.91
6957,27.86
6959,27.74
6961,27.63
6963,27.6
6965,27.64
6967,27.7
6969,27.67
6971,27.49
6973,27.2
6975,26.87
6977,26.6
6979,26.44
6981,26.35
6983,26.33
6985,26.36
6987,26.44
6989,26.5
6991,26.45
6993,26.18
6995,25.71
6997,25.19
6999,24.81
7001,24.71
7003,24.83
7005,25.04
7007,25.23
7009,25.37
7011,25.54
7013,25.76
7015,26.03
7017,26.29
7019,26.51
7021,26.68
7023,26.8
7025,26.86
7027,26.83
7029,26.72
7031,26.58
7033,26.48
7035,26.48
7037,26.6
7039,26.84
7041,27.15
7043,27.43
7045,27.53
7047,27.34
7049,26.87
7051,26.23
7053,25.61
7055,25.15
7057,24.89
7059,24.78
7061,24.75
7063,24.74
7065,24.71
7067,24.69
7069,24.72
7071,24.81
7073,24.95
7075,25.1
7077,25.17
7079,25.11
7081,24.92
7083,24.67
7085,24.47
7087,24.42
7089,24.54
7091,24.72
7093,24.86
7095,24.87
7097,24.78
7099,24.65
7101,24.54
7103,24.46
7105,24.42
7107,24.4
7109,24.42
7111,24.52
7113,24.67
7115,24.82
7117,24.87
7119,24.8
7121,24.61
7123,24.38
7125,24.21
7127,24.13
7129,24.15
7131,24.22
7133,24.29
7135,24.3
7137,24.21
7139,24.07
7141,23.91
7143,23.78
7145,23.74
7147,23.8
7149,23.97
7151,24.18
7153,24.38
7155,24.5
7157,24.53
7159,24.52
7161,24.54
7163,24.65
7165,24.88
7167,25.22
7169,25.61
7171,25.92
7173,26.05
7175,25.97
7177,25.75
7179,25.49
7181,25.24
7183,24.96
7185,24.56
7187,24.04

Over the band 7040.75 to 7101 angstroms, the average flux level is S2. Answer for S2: 25.3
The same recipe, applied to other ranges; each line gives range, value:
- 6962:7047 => 26.4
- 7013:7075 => 26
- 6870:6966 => 26.2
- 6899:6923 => 25.4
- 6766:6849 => 25.6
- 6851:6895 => 26.3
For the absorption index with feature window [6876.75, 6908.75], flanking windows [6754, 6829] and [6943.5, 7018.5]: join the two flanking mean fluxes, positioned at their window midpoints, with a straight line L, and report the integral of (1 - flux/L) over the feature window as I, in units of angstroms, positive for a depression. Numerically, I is 1.0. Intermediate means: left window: 26.1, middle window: 25.5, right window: 26.6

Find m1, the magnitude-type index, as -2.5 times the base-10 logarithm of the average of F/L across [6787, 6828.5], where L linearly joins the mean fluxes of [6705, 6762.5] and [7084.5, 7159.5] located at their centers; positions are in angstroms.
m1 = 0.06 mag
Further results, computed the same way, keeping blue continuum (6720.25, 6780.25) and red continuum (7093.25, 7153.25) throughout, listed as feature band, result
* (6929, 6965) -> -0.057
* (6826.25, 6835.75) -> 0.066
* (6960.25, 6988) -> -0.062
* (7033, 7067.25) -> -0.047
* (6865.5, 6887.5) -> -0.010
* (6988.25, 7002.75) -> -0.010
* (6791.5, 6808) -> 0.040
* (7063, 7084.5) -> -0.006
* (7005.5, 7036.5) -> -0.047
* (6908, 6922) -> 0.014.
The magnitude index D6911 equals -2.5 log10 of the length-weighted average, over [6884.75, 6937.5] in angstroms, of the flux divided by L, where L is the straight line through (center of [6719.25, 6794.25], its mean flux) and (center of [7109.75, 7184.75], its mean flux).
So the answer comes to 0.03 mag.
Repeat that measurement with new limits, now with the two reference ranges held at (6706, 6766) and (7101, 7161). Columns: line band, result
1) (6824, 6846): 0.07 mag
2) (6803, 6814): 0.10 mag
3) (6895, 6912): 0.04 mag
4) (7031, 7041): -0.07 mag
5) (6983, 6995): -0.04 mag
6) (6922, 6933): 0.02 mag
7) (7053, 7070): 0.00 mag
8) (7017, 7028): -0.06 mag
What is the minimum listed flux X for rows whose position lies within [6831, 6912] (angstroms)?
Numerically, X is 24.77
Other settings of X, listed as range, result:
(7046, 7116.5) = 24.4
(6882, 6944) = 24.96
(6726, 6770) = 26.23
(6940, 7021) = 24.71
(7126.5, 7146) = 23.74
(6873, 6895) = 25.07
